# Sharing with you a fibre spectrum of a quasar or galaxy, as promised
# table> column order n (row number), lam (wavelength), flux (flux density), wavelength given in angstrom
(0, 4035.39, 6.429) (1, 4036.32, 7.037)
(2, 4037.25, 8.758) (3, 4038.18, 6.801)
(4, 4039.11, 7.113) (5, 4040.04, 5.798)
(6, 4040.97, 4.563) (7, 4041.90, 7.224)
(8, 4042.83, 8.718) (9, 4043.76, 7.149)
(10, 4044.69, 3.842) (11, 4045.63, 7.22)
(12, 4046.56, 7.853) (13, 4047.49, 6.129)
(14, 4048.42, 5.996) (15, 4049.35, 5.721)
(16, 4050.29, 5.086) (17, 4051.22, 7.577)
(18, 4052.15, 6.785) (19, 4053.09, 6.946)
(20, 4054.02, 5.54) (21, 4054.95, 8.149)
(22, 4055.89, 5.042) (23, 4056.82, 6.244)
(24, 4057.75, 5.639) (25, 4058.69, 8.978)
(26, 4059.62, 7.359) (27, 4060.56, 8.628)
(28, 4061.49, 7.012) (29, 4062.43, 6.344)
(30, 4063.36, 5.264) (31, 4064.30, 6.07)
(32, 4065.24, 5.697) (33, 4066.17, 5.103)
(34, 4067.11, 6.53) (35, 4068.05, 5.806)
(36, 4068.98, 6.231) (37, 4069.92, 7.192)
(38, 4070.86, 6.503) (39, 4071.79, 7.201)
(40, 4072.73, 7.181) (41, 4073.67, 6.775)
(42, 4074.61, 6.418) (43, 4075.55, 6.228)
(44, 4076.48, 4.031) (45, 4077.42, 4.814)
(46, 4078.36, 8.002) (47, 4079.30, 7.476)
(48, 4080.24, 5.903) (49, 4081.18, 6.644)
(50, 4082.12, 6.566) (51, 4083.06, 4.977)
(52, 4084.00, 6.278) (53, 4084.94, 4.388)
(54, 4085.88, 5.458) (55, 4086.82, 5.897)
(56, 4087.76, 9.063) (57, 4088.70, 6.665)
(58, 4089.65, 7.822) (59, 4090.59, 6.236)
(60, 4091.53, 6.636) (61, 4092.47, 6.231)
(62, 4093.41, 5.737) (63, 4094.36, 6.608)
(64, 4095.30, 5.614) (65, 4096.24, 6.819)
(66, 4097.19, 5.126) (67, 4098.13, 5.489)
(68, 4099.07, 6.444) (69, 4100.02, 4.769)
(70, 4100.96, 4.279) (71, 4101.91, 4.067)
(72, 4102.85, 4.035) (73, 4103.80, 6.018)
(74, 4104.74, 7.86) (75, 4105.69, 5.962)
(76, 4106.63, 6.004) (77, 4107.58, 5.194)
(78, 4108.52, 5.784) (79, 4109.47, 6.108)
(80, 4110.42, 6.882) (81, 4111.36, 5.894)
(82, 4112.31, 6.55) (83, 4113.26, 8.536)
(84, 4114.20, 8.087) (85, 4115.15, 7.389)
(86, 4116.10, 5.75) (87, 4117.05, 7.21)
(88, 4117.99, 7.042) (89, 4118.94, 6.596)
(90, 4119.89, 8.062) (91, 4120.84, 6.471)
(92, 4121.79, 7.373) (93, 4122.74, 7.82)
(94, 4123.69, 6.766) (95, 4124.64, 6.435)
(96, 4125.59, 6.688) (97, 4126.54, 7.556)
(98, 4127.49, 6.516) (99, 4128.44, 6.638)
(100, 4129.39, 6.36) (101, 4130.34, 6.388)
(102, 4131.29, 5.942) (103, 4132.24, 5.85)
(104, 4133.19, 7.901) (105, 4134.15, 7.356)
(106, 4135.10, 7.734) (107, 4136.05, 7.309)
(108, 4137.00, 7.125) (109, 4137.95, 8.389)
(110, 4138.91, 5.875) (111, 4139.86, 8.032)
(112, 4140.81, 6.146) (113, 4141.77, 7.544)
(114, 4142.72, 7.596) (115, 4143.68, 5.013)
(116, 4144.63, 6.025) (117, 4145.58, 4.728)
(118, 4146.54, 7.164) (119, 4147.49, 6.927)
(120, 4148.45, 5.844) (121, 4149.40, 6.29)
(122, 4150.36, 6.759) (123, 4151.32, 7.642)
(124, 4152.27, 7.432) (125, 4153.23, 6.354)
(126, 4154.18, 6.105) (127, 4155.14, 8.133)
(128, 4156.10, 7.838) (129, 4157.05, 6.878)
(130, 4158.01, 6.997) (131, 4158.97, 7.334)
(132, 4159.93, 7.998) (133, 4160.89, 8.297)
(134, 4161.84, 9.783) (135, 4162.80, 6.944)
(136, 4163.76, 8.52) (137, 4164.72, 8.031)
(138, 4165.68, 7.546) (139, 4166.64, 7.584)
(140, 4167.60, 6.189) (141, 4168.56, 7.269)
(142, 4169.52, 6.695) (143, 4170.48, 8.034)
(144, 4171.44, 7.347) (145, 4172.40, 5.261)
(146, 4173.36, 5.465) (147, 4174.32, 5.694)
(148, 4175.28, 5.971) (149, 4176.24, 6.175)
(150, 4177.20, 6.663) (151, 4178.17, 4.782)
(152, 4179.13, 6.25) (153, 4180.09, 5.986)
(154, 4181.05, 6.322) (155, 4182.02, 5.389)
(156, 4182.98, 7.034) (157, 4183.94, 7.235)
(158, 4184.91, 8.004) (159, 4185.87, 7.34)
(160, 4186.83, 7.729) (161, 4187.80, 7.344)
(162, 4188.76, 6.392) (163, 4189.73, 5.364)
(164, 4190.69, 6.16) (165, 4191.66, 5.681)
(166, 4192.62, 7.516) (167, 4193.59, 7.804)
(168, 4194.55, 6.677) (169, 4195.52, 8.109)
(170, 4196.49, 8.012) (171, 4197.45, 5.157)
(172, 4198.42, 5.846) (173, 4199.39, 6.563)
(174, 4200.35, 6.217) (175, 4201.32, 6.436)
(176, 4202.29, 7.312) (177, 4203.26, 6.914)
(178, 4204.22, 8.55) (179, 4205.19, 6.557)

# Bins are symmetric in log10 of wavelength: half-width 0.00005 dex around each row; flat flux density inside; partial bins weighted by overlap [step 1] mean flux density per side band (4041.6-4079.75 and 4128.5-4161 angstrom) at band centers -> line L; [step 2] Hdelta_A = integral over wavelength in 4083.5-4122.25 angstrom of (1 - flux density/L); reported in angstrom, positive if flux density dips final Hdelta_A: 2.39 angstrom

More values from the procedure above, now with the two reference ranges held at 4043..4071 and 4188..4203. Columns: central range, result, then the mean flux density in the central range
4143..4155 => 0.3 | 6.43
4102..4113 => 0.9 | 6.01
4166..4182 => 0.7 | 6.34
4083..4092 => 0.1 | 6.41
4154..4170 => -2.4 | 7.56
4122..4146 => -0.9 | 6.8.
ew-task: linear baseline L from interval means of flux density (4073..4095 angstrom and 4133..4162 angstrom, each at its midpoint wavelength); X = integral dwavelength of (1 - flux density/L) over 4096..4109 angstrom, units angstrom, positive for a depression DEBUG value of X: 2.0 angstrom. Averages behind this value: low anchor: 6.3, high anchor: 7.08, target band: 5.54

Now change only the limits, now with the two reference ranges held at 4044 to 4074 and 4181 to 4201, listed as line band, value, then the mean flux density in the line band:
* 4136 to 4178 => -1.7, 6.96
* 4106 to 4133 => -0.4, 6.72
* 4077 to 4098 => 0.8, 6.31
